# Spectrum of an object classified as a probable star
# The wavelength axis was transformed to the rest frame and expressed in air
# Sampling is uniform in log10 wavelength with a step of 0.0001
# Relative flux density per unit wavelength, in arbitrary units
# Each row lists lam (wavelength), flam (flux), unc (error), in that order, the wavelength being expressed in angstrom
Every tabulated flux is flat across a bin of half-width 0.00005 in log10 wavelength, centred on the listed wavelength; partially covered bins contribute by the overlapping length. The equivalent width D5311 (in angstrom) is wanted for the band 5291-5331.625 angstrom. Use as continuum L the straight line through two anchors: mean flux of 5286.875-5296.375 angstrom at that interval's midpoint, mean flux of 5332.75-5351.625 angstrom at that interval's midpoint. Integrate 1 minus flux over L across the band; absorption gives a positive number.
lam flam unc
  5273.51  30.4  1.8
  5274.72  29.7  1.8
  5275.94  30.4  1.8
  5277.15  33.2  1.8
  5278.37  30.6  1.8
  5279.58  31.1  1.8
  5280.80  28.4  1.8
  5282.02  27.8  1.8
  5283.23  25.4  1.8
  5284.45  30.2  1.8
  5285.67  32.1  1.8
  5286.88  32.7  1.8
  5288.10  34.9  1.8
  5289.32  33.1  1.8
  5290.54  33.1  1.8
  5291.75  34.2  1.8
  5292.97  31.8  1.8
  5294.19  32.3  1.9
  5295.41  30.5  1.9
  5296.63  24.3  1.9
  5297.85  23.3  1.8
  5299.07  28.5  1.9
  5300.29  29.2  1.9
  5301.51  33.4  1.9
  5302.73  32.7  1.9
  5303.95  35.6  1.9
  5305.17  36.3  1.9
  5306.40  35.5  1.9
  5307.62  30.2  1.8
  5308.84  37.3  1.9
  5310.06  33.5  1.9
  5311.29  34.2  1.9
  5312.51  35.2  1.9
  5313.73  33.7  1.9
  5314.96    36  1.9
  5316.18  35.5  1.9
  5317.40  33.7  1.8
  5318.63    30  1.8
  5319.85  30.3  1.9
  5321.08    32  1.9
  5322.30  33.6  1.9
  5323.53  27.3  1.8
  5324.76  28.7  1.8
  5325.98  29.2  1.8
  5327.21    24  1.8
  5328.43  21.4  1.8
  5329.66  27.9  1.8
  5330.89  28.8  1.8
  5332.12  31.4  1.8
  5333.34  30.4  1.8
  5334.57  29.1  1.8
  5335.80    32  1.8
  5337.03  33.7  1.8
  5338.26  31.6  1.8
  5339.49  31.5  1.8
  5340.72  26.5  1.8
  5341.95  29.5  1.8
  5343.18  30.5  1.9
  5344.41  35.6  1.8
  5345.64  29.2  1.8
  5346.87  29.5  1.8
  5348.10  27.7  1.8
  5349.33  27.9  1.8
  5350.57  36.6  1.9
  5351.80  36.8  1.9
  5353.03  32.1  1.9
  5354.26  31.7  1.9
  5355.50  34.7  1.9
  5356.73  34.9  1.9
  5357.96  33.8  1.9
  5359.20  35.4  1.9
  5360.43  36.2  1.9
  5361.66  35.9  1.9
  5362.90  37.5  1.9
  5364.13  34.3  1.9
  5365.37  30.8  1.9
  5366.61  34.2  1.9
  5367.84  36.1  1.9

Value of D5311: 0.8 angstrom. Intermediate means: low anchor 32.5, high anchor 30.9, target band 31.2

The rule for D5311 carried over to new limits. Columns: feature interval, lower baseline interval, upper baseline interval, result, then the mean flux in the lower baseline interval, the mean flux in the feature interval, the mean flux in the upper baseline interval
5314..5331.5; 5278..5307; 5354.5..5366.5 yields 1.5 angstrom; 31.1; 30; 34.7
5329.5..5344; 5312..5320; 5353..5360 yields 1.5 angstrom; 33.7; 30.4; 34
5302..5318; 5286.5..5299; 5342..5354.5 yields -1.8 angstrom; 30.9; 34.6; 31.7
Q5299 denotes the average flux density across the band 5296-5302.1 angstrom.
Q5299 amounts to 27.7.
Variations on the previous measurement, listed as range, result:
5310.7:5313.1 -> 34.7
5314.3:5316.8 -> 35.7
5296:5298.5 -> 23.9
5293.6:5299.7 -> 27.8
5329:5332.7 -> 29.2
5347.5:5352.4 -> 32.2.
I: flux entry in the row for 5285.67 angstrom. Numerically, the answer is 32.1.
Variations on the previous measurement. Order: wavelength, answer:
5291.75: 34.2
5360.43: 36.2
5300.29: 29.2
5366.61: 34.2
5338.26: 31.6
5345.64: 29.2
